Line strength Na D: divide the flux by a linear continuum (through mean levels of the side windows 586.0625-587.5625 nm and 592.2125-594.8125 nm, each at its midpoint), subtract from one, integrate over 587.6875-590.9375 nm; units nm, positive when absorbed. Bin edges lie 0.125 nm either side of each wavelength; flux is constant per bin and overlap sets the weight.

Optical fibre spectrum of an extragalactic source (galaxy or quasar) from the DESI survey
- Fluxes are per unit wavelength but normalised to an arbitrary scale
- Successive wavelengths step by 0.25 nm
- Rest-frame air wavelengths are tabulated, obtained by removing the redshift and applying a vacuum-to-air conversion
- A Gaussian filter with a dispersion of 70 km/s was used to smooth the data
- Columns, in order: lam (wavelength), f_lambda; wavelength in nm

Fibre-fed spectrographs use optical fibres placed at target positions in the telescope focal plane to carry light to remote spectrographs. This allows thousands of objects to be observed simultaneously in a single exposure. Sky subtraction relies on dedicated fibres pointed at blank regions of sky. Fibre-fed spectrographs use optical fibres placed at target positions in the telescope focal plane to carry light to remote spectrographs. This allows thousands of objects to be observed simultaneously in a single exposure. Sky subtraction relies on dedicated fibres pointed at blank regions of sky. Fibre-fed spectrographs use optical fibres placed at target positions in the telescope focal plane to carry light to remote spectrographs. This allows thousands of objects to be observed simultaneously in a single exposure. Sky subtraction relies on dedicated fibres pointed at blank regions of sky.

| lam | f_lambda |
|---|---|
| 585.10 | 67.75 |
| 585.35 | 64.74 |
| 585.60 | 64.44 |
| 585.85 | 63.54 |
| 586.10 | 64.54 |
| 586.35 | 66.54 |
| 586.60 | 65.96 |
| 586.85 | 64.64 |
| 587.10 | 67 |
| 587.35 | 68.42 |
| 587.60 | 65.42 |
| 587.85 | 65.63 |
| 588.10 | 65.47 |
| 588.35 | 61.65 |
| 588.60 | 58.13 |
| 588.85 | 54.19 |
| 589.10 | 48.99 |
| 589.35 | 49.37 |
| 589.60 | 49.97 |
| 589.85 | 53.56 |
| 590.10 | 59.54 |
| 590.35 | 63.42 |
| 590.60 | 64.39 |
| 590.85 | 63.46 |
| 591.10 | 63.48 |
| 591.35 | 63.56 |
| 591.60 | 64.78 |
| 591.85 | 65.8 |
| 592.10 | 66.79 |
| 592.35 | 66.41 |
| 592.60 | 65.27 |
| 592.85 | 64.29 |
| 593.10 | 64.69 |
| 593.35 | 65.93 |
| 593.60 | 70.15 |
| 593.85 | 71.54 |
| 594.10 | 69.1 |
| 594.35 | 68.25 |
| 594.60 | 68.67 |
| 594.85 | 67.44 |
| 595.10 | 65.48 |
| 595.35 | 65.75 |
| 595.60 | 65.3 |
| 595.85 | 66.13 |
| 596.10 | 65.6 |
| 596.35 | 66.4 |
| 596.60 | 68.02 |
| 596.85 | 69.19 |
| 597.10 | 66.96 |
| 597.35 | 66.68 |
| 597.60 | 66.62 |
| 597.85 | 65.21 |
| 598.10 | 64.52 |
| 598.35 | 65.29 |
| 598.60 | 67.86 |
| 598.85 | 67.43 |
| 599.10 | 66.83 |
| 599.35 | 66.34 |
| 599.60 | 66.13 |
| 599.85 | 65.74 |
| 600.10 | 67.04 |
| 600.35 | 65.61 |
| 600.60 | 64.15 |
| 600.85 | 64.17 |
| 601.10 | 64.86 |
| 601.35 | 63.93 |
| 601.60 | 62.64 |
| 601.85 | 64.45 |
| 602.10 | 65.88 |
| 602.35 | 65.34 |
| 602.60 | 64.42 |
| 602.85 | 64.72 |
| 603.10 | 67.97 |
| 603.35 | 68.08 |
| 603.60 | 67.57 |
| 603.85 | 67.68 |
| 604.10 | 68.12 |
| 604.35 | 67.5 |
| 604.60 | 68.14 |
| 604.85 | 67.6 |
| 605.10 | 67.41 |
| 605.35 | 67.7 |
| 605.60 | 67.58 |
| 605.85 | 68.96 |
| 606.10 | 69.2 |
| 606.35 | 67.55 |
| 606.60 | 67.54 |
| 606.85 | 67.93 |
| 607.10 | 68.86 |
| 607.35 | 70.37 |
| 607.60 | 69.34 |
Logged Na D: 0.41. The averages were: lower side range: 66.2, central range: 58.3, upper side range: 67.4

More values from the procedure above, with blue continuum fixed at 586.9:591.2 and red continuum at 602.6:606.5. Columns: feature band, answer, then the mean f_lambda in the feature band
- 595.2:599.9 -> -0.16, 66.4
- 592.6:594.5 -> -0.16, 67.6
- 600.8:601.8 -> 0.03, 63.9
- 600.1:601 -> 0.01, 65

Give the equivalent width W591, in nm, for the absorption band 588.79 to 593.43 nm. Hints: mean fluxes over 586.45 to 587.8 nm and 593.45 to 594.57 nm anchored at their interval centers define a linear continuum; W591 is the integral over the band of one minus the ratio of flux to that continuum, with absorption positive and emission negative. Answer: 0.49 nm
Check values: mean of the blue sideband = 66.3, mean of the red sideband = 69.6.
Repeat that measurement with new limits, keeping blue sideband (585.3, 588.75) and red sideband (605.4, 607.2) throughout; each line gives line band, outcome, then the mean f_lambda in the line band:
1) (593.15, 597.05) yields -0.08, 67.5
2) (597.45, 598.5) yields 0.02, 65.5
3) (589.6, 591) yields 0.11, 59.9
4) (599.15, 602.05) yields 0.09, 65.1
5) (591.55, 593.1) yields 0.00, 65.5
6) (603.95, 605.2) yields 0.00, 67.8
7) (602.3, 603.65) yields 0.02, 66.3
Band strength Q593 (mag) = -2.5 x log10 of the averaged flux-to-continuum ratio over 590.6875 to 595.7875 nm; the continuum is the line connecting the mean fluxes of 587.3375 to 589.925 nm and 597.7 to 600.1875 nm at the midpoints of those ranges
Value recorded -0.08 mag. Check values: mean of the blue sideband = 57.9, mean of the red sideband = 66.2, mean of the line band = 66.3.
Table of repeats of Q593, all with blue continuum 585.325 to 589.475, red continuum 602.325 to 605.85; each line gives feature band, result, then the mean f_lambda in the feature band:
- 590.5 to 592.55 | -0.024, 64.9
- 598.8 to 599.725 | -0.014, 66.6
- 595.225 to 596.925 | -0.028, 66.6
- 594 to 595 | -0.064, 68.3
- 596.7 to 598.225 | -0.022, 66.6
